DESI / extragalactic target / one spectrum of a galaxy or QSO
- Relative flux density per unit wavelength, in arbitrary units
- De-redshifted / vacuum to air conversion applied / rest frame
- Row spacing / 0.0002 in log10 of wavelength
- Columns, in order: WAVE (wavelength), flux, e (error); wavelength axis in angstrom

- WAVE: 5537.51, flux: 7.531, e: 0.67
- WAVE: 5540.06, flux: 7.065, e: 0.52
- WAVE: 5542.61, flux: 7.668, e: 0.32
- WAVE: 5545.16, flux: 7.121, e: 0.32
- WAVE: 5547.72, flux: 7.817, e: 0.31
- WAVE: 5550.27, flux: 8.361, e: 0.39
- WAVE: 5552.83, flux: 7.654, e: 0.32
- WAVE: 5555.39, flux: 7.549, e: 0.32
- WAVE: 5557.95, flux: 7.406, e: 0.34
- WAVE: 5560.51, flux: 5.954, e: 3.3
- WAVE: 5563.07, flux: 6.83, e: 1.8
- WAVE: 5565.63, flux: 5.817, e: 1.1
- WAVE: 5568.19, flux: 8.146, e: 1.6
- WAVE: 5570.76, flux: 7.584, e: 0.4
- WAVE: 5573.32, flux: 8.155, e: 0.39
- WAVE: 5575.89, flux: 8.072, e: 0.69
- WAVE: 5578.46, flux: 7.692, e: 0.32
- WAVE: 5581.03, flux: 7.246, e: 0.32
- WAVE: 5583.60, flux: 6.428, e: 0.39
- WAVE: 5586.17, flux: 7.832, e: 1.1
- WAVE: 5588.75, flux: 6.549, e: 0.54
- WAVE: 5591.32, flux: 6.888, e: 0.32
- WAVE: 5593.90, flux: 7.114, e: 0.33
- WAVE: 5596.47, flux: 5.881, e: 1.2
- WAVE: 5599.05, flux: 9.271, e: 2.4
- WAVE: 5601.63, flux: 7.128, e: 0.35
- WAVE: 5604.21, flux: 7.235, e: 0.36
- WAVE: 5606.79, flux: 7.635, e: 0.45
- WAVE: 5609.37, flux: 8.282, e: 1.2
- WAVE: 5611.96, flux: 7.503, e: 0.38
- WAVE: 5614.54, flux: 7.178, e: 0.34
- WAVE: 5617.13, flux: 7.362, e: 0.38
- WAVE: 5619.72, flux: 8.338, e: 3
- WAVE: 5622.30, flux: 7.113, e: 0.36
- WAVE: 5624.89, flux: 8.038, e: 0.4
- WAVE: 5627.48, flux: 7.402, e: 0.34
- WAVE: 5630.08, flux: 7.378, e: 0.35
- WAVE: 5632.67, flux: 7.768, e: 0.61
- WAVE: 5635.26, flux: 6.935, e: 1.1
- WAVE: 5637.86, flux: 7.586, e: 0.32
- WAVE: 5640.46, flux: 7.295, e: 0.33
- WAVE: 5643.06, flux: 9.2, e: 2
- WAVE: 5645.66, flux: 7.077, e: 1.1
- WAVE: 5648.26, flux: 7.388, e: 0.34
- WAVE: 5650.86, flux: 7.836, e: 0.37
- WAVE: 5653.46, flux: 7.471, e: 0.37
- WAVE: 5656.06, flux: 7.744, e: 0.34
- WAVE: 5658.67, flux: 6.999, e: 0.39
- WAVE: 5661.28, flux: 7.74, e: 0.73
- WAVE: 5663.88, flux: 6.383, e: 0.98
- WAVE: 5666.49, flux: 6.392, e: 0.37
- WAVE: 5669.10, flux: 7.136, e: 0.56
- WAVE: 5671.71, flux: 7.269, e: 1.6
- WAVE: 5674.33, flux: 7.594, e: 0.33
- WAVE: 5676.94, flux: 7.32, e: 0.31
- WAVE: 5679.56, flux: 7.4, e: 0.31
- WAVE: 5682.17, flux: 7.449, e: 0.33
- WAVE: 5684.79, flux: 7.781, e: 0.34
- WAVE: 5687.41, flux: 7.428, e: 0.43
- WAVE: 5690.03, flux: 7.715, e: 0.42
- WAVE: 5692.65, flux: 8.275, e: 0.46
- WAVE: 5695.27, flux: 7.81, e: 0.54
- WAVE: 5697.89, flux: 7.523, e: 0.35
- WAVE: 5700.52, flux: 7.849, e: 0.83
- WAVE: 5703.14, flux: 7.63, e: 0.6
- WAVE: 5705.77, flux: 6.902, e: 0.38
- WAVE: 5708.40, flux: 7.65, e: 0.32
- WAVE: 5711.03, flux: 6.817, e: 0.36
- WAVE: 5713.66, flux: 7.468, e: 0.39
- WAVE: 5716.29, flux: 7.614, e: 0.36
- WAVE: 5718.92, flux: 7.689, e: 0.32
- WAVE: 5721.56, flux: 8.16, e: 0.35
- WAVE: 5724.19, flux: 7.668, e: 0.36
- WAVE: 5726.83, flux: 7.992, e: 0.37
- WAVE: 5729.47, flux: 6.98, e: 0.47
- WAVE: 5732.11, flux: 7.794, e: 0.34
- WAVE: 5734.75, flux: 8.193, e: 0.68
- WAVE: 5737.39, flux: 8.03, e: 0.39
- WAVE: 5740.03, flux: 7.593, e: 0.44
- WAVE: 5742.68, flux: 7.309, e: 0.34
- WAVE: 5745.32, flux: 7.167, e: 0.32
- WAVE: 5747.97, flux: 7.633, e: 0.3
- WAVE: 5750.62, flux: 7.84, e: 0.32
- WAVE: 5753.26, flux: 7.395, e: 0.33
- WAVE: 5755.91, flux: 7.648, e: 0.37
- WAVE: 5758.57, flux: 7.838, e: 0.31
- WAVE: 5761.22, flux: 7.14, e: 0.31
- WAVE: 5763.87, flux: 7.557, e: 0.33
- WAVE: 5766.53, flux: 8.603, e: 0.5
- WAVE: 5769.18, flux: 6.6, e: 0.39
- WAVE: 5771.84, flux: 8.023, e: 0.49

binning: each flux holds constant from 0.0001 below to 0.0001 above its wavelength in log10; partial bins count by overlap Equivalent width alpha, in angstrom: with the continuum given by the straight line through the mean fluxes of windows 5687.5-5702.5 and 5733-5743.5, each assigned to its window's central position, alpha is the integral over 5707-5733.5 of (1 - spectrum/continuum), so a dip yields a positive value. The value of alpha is 0.74 angstrom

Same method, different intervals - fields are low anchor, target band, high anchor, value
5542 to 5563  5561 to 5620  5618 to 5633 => 1.3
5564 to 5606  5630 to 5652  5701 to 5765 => -0.6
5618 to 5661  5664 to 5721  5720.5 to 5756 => 1.4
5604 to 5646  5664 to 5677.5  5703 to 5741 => 1.0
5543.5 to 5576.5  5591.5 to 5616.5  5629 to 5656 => 0.2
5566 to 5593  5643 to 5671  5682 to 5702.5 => 1.2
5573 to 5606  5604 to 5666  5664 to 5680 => -2.7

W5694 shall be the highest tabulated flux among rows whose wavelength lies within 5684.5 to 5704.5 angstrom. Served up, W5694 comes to 8.275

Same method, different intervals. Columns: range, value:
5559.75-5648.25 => 9.271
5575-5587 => 8.072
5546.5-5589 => 8.361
